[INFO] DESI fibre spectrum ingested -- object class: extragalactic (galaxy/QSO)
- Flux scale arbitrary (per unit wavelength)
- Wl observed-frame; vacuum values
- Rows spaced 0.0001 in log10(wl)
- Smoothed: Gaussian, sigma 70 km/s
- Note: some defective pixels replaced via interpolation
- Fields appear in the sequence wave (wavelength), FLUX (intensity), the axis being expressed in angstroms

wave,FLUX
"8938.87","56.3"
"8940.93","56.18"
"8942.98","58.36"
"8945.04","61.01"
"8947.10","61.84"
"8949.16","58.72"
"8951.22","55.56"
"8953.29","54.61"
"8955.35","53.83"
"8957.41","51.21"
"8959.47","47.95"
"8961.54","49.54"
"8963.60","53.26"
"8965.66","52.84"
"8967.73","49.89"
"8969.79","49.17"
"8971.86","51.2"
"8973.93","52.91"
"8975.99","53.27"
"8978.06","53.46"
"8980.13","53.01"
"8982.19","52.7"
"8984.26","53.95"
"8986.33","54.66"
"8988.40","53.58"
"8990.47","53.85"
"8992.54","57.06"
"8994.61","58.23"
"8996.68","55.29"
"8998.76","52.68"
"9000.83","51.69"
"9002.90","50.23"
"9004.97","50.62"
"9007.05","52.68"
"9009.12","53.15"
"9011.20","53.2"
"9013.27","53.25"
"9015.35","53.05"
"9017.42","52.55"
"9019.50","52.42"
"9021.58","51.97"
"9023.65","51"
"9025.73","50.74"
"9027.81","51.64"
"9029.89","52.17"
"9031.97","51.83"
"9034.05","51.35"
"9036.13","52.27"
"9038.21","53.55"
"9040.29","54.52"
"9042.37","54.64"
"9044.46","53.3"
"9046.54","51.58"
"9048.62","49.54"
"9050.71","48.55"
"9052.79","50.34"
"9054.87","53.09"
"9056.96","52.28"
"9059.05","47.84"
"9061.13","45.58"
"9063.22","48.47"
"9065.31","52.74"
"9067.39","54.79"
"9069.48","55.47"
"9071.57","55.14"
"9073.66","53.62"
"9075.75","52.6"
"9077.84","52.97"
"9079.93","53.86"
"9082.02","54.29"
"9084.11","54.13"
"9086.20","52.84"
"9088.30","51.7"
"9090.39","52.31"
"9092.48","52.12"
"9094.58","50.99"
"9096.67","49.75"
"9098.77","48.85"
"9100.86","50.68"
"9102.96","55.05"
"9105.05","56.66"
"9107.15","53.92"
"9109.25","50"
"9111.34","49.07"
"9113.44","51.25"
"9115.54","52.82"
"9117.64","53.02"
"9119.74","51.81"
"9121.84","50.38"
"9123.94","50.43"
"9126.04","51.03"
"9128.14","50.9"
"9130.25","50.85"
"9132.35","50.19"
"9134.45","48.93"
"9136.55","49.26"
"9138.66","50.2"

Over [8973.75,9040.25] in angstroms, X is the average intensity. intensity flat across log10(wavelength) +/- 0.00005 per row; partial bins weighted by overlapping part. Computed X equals 53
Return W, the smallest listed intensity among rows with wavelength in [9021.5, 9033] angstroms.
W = 50.74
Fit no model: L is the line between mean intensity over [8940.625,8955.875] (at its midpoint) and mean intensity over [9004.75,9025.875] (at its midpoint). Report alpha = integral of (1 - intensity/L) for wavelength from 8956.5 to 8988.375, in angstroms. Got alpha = 2.1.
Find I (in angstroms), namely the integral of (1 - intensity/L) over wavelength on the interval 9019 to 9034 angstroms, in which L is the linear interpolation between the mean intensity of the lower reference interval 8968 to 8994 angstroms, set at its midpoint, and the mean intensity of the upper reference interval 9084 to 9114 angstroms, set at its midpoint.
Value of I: 0.3 angstroms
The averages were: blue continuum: 53.2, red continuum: 51.9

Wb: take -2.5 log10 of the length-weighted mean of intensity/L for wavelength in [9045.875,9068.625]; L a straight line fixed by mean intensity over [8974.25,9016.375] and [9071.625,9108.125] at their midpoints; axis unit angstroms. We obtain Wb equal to 0.05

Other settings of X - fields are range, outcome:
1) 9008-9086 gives 52.3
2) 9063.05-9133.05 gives 52.3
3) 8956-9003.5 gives 52.7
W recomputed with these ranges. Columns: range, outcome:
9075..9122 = 48.85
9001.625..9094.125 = 45.58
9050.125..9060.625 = 47.84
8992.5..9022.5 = 50.23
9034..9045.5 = 51.35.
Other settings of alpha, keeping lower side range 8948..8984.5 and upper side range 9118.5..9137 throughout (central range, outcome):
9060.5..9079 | -0.5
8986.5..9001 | -0.7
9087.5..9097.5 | -0.1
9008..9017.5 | -0.2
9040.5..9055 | 0.0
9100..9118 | -0.6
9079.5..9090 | -0.5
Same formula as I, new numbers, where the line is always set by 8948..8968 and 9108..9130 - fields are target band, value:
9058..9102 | -0.4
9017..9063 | 0.5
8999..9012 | 0.1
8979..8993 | -0.4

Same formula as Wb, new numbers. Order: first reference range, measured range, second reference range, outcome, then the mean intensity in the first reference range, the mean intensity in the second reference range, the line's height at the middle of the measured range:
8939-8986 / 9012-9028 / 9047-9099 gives 0.01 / 53.9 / 51.8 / 52.8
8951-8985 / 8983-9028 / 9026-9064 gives -0.03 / 52.2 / 51.3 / 51.7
